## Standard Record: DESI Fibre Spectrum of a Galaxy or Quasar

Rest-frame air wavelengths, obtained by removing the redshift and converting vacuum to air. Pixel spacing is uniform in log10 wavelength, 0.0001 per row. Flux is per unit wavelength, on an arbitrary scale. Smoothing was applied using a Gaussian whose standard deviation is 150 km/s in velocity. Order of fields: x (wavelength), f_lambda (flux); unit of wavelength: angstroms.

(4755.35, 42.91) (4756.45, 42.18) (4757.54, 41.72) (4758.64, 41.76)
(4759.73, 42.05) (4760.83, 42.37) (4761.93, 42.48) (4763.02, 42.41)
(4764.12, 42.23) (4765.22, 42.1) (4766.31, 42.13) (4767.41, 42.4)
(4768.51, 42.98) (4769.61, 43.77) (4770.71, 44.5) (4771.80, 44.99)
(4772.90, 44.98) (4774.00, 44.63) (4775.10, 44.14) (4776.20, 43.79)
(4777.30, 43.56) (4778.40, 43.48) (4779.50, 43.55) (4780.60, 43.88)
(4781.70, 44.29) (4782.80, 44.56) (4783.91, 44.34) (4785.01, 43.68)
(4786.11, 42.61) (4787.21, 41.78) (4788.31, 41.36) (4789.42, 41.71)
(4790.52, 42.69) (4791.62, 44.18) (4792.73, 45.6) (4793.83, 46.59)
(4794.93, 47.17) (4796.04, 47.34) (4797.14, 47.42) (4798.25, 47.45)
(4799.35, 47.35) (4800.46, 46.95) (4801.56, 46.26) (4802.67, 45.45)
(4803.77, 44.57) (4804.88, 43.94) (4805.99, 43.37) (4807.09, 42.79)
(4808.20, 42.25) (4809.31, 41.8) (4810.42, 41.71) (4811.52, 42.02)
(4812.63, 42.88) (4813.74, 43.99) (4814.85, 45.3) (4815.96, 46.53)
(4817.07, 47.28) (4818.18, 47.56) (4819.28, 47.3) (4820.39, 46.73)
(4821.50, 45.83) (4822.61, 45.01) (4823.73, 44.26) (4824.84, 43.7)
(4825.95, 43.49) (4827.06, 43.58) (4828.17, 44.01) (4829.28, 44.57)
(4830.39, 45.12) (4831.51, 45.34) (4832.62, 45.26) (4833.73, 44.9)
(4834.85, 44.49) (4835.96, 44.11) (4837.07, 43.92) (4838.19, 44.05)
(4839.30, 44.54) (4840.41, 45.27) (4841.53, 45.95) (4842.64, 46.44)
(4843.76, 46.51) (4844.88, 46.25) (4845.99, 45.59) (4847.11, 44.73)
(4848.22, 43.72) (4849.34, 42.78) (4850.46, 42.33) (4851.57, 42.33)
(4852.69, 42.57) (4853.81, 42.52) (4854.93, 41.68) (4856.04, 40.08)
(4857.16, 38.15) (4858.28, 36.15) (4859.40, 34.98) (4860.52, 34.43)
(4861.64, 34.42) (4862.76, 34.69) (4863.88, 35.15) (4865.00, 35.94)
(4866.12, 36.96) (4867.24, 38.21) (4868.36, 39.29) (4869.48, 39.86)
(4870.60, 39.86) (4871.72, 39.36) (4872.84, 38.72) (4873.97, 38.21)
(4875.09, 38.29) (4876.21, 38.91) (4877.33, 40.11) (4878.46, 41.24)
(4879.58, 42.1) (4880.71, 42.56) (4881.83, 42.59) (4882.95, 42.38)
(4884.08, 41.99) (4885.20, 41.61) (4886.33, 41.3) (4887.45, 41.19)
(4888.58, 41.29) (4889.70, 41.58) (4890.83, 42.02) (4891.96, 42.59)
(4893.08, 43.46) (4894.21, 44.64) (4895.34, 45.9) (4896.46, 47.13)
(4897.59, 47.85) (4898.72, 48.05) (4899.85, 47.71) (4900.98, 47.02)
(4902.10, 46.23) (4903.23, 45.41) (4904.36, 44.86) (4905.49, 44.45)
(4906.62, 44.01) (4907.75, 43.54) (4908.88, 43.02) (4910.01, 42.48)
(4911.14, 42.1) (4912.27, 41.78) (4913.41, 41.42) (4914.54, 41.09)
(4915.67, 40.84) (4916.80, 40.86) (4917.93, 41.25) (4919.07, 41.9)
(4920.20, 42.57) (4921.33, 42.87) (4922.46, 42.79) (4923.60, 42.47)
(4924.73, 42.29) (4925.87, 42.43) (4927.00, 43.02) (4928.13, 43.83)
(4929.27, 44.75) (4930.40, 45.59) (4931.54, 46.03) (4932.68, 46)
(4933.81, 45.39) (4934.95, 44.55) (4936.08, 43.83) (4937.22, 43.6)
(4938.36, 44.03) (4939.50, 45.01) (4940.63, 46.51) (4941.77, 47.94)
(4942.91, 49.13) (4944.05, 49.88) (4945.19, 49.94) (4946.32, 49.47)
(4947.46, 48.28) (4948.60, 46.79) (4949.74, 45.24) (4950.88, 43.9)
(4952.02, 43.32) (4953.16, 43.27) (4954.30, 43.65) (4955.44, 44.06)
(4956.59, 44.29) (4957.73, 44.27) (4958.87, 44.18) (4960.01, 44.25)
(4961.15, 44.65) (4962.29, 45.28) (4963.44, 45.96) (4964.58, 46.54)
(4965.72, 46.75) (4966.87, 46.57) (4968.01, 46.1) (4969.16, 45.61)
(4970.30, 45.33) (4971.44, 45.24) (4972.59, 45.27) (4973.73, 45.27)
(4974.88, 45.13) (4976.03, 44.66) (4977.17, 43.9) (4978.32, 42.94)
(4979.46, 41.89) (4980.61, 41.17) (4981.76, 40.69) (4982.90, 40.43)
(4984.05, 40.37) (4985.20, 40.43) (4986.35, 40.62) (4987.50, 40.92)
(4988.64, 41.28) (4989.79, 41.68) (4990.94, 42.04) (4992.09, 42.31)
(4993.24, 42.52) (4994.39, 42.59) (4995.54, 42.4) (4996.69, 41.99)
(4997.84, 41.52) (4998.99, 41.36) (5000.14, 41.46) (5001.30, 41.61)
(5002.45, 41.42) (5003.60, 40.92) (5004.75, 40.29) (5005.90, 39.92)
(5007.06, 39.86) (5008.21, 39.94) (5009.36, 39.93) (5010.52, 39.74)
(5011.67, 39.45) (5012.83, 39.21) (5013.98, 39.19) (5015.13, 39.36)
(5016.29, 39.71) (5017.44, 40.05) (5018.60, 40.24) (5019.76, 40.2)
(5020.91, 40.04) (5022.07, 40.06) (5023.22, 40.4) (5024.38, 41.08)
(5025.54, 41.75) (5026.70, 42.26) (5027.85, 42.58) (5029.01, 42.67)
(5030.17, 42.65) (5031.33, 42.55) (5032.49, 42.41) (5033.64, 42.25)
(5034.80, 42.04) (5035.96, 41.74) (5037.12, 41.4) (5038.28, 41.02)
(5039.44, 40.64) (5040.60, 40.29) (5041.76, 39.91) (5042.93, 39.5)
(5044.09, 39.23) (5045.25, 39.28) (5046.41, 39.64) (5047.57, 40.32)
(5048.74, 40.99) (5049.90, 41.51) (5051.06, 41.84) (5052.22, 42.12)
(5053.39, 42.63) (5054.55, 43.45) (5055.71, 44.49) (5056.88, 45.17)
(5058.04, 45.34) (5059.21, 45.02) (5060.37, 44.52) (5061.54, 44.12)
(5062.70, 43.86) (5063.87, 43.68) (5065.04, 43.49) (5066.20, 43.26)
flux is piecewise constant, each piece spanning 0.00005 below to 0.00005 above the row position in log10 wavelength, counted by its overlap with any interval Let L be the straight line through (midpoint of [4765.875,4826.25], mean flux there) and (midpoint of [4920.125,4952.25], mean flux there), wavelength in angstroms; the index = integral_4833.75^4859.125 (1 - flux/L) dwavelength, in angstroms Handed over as 0.8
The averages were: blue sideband 44.4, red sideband 45.3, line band 43.3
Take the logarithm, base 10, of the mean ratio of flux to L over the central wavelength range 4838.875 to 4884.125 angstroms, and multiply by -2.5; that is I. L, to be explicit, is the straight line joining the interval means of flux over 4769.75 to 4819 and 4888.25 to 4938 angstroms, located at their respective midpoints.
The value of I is 0.09 mag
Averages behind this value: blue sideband 44.5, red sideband 43.8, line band 40.6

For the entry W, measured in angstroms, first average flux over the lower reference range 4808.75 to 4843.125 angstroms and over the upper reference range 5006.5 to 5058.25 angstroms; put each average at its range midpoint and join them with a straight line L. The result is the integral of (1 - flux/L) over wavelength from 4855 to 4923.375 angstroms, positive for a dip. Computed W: 3.5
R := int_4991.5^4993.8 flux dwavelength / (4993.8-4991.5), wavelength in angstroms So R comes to 42.4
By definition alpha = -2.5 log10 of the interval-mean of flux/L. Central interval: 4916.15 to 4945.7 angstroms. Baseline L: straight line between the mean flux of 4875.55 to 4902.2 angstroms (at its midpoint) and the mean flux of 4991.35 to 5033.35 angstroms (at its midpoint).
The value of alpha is -0.05 mag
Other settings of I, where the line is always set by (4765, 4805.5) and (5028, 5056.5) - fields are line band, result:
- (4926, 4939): -0.04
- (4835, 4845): -0.03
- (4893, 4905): -0.08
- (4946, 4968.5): -0.07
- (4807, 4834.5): -0.01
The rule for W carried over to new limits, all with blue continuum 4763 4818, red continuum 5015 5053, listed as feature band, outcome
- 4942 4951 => -1.3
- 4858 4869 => 1.8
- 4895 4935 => -1.3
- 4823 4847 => -0.7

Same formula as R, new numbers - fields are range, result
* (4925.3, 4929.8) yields 43.5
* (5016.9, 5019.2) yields 40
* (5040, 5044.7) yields 39.7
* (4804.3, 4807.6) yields 43.4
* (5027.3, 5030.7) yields 42.6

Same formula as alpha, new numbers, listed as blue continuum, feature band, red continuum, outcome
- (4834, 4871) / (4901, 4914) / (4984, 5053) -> -0.07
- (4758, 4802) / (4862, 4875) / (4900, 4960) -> 0.17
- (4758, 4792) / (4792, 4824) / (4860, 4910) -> -0.06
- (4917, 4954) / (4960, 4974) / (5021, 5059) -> -0.04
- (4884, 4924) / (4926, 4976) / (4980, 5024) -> -0.08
